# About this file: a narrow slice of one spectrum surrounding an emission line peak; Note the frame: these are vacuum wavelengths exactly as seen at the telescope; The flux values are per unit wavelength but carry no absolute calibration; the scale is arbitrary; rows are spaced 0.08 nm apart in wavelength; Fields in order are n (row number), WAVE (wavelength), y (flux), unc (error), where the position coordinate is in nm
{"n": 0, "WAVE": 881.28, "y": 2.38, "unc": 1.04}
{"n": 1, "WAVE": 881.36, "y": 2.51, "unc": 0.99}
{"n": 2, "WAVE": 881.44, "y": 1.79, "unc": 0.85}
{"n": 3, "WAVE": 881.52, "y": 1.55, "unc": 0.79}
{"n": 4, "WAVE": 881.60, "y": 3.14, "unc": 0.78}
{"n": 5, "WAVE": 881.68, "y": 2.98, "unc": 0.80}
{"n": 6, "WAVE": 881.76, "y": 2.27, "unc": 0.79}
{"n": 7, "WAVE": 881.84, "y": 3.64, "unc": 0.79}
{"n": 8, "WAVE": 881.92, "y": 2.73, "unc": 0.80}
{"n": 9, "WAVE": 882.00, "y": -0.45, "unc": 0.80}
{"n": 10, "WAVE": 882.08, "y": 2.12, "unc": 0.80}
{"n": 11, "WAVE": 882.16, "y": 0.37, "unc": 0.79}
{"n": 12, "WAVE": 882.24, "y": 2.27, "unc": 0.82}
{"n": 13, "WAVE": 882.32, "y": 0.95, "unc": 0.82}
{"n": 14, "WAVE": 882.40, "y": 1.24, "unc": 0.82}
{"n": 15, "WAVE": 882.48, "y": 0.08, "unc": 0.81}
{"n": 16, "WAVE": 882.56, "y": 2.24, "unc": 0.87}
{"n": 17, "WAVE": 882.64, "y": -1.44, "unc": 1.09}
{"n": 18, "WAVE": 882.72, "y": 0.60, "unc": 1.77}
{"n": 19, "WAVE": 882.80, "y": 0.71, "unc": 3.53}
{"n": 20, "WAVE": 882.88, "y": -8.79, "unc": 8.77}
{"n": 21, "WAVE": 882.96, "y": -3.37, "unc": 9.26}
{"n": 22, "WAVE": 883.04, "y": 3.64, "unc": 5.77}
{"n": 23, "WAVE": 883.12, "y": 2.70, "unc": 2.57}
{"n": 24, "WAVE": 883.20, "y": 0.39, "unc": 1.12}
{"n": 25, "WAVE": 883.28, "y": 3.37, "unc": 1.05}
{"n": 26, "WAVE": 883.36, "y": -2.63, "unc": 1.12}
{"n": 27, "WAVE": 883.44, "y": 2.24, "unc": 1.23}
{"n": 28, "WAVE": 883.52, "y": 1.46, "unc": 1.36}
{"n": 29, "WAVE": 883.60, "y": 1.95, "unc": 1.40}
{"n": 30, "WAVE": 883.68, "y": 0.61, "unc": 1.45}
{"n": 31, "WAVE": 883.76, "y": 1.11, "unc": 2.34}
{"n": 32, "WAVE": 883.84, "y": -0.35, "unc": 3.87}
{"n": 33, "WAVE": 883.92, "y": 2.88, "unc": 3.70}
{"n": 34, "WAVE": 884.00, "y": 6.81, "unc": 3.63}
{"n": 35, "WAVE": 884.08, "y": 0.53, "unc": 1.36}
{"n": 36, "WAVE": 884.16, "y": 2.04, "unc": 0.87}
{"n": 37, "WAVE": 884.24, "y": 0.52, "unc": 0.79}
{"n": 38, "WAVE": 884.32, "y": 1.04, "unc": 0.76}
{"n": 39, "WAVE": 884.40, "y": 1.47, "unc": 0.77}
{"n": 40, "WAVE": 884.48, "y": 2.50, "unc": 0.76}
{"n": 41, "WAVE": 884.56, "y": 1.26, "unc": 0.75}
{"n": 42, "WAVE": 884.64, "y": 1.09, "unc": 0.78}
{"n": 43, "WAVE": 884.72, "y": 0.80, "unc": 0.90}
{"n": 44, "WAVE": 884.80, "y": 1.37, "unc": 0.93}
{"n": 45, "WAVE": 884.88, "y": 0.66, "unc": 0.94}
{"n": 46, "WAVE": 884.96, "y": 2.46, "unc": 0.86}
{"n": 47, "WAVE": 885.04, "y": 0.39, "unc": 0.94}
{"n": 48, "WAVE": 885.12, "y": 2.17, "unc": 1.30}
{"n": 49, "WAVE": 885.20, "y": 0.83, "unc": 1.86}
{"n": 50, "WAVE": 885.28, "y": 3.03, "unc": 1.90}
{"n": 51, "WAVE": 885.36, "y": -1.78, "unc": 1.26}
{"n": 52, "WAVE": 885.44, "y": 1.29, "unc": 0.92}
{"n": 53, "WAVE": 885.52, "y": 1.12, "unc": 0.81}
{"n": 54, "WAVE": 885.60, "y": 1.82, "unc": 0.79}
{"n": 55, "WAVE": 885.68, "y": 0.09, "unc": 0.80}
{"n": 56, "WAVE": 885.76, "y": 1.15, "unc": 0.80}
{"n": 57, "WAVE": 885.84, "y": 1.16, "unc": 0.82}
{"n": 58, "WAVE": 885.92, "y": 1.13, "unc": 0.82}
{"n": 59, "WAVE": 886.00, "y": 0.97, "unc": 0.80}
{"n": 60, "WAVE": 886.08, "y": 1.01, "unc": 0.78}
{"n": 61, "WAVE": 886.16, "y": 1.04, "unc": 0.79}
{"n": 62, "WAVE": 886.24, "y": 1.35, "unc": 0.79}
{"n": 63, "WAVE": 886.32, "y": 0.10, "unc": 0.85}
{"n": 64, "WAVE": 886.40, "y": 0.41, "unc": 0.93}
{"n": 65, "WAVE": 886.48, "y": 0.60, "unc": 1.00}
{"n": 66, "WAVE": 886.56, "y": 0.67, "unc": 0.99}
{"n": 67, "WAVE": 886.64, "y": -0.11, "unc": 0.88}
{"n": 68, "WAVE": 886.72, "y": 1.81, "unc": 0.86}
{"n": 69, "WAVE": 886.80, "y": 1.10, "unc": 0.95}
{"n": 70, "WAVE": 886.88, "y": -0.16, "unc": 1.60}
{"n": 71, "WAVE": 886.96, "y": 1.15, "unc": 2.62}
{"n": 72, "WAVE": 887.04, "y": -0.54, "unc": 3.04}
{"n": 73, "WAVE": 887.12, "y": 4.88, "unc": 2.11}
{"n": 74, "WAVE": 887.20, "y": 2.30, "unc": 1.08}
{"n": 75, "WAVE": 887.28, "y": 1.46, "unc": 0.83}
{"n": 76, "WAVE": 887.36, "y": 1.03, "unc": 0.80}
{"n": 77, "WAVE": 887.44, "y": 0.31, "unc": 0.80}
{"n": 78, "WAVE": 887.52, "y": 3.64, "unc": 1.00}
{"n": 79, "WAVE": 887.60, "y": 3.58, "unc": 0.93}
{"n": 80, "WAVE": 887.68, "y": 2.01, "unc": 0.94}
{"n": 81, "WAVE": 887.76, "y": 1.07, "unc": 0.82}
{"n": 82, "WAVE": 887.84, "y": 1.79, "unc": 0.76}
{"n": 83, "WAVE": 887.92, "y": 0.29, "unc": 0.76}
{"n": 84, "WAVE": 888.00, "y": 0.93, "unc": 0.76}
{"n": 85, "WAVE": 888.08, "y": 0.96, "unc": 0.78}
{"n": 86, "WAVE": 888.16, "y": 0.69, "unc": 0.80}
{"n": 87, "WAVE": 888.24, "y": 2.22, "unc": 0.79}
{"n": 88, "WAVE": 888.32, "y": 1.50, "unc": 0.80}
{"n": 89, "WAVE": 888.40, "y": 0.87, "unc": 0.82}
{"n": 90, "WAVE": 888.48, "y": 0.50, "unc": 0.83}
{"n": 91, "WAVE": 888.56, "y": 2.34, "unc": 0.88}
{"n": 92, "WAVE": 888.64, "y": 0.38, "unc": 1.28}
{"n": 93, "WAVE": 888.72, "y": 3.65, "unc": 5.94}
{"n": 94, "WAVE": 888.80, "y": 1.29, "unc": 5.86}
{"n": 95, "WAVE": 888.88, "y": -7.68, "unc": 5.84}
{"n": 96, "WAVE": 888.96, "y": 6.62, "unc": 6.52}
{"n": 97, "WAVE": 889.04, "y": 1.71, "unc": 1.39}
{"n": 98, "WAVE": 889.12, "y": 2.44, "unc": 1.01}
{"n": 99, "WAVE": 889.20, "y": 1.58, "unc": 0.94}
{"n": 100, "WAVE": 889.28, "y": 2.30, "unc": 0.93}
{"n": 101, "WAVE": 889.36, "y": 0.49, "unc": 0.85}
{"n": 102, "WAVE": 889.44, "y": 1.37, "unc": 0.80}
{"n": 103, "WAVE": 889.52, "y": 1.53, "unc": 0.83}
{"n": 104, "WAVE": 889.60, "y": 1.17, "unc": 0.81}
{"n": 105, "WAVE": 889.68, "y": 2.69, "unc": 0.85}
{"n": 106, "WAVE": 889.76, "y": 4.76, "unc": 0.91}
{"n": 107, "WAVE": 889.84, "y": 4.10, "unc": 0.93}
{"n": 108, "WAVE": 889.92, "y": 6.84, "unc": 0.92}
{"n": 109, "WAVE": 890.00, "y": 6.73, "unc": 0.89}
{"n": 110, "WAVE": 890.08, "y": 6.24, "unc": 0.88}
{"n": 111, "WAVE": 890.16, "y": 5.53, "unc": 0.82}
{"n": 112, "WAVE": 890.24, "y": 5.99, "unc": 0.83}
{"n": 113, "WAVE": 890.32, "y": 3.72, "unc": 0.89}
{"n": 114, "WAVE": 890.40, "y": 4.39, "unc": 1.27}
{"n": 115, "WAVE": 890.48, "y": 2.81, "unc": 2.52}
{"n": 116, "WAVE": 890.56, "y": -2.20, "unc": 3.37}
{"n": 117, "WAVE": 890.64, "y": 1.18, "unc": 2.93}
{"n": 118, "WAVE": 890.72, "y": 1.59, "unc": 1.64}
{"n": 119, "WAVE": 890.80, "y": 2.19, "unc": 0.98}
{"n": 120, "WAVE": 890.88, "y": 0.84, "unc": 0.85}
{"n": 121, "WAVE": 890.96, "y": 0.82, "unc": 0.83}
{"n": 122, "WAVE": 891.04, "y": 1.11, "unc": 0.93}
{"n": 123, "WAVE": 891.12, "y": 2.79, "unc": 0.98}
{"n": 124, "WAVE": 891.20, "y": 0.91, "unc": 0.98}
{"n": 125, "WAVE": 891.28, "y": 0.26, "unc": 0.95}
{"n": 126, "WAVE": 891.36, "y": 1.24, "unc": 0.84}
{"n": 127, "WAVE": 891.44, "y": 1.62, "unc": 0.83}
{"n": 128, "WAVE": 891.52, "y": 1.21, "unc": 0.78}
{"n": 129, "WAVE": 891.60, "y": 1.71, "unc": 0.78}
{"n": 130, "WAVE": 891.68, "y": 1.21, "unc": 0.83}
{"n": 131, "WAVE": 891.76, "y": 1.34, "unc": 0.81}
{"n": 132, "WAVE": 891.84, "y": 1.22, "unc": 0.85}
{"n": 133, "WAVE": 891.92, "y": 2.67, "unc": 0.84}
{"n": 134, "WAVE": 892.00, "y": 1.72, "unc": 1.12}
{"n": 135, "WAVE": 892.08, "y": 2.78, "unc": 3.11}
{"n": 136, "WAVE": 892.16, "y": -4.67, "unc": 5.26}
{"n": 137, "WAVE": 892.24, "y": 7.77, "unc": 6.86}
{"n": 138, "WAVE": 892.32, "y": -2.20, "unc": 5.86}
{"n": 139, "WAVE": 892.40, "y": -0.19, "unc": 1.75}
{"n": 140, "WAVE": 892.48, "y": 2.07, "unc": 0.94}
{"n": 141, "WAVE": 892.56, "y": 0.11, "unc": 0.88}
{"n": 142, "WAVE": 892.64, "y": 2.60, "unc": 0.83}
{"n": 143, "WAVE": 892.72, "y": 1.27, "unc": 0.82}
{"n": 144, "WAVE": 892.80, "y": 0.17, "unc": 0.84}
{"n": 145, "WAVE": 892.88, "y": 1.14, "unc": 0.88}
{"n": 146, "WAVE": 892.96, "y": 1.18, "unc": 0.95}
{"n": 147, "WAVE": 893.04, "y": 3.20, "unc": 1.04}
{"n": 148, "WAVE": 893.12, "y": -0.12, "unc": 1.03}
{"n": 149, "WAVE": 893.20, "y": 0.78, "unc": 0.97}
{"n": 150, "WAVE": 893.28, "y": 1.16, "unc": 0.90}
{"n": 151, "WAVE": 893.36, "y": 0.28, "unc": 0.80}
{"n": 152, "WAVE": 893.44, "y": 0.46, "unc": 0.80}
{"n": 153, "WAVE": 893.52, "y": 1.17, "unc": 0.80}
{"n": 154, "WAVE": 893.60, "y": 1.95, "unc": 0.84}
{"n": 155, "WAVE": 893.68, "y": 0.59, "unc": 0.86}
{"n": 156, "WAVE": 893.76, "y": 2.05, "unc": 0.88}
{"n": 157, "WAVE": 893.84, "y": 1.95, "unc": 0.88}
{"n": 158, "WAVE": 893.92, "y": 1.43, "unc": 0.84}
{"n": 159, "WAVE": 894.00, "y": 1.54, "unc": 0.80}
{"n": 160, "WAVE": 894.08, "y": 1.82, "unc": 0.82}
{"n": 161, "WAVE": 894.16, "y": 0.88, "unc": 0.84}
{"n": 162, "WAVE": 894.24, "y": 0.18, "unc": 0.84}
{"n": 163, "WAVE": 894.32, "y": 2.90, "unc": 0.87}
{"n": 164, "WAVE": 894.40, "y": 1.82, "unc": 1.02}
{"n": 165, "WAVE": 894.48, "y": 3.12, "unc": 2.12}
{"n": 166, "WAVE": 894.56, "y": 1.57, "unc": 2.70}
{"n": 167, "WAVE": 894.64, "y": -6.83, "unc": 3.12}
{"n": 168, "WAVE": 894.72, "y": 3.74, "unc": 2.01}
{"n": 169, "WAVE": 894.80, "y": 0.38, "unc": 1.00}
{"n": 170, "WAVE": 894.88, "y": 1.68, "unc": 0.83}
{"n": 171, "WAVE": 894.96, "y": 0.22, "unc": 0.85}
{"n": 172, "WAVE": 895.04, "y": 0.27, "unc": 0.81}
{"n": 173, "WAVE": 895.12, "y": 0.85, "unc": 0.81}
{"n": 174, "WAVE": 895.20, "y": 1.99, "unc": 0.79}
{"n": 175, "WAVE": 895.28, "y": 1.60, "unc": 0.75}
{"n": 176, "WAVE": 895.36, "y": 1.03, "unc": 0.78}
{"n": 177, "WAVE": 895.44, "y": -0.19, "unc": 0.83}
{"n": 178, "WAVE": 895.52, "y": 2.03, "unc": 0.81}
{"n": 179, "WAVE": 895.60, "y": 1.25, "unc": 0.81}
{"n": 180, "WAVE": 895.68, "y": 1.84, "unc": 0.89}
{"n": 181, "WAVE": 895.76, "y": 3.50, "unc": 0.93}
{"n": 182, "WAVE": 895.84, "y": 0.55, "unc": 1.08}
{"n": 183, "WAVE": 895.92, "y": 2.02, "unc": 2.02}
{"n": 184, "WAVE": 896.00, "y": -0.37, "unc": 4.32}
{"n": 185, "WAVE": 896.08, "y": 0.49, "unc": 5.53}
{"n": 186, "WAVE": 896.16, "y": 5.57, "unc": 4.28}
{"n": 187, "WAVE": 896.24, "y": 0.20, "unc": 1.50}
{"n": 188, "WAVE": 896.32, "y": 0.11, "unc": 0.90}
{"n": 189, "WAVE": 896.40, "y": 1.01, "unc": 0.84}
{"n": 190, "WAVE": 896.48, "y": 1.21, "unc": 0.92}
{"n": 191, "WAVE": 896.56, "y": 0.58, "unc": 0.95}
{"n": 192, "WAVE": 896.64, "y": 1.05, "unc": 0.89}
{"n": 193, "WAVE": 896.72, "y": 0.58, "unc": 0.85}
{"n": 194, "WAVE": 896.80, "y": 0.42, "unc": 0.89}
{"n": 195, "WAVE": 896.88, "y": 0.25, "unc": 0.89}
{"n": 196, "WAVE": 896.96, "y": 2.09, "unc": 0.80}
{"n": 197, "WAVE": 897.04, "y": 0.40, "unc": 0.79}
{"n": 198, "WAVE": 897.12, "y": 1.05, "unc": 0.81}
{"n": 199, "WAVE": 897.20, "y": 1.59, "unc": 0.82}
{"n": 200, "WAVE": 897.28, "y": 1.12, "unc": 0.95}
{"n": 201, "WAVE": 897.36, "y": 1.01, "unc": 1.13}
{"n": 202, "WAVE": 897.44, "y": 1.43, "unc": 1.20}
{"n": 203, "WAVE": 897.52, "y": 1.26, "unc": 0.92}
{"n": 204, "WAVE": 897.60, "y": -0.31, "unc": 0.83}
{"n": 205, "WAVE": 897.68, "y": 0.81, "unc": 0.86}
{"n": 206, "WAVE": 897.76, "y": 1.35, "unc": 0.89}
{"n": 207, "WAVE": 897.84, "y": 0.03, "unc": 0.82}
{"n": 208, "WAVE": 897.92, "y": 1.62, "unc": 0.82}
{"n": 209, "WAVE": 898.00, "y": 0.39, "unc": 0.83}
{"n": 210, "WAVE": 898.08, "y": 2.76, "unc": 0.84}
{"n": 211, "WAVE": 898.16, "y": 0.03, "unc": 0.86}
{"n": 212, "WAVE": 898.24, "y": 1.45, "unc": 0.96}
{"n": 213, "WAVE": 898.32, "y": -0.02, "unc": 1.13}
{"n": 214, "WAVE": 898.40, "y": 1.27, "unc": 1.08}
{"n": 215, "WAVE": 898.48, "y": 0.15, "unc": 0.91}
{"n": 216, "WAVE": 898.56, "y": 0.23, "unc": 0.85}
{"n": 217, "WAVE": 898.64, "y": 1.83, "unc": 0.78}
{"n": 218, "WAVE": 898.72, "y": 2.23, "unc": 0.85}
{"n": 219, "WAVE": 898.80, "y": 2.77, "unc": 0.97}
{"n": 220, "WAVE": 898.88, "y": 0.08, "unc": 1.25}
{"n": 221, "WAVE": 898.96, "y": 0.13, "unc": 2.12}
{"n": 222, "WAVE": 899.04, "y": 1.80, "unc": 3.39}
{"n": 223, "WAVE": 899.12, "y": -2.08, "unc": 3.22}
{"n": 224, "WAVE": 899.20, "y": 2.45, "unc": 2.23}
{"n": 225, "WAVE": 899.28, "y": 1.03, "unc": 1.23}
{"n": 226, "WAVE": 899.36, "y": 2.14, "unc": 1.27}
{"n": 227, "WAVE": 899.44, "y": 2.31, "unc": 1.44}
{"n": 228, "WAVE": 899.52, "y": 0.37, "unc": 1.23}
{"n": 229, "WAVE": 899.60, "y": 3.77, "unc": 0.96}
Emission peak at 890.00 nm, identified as [O III] 5007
